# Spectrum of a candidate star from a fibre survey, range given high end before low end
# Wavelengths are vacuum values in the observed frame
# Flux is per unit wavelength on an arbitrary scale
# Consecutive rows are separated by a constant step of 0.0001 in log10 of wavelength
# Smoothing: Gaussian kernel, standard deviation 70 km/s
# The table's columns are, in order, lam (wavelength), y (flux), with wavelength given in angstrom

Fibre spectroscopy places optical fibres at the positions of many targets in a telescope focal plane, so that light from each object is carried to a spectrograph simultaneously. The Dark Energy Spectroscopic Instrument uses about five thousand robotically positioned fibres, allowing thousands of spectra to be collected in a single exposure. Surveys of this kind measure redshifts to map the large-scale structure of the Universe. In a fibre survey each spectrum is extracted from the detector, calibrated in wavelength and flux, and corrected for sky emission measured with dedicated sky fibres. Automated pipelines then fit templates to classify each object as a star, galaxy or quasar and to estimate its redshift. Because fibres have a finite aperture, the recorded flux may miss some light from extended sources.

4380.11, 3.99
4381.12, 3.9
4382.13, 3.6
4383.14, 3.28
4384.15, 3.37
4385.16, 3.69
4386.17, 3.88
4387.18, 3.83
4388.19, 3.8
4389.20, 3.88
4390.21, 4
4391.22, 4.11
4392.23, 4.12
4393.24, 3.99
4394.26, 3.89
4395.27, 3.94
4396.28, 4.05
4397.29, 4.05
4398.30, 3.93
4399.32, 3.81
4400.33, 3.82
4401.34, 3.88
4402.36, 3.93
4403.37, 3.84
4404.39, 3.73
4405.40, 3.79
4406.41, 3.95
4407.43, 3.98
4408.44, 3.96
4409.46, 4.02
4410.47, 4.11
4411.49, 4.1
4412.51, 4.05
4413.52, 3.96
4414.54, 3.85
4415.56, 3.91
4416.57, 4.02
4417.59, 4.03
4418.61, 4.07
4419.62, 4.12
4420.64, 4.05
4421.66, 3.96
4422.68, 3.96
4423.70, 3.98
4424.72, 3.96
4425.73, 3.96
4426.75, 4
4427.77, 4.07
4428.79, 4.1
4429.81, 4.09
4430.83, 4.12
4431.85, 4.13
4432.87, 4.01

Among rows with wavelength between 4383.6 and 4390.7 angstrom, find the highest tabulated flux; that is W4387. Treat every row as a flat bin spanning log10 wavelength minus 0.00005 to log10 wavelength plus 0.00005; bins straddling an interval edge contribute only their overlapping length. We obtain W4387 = 4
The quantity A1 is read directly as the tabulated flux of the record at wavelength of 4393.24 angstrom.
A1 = 3.99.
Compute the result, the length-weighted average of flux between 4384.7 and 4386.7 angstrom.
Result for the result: 3.79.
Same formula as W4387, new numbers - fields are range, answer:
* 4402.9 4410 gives 4.02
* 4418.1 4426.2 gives 4.12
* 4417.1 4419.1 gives 4.07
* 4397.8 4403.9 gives 3.93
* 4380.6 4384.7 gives 3.9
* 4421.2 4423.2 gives 3.96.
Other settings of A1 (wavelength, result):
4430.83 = 4.12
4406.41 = 3.95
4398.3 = 3.93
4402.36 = 3.93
